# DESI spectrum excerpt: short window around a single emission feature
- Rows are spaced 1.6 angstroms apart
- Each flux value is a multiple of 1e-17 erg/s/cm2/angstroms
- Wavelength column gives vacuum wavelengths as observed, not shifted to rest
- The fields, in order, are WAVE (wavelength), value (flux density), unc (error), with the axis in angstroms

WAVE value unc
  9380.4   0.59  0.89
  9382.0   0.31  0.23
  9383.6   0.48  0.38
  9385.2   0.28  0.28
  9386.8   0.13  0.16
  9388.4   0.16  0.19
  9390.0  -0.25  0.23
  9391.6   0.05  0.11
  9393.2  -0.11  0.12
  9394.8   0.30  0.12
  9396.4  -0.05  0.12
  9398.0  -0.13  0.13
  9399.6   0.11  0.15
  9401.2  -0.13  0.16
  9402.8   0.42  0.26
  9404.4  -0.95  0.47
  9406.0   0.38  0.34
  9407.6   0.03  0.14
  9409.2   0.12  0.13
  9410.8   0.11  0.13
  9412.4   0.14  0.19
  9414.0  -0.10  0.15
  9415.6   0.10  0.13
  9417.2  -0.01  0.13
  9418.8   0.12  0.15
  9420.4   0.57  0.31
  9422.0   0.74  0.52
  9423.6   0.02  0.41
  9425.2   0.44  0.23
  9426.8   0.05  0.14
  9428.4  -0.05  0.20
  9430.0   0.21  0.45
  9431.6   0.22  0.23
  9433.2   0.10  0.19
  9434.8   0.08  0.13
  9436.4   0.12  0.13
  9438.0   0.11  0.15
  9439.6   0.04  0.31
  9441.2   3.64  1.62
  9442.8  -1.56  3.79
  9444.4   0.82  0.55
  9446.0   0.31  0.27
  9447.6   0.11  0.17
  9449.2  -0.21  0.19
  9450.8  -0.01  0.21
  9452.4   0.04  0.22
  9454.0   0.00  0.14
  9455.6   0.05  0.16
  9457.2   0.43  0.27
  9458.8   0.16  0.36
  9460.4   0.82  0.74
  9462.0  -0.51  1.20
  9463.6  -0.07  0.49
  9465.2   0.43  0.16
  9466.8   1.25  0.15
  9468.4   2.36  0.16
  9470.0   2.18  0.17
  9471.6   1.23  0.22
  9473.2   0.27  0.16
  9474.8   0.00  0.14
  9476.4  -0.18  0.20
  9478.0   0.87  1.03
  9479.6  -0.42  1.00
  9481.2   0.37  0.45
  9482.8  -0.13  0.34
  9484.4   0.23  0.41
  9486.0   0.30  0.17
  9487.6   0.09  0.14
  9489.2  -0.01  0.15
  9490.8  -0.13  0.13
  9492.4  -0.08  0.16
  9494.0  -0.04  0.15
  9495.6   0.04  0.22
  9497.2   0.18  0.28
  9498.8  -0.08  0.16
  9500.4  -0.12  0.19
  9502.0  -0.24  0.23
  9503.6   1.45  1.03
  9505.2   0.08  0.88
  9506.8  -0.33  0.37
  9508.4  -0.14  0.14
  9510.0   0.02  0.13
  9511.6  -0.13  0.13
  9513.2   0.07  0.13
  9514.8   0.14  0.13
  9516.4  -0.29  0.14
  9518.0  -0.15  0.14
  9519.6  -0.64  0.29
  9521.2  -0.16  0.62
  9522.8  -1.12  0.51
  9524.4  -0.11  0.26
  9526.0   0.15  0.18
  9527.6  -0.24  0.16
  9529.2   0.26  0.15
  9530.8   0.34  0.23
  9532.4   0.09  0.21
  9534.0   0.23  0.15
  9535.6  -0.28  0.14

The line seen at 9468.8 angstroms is [O III] 5007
